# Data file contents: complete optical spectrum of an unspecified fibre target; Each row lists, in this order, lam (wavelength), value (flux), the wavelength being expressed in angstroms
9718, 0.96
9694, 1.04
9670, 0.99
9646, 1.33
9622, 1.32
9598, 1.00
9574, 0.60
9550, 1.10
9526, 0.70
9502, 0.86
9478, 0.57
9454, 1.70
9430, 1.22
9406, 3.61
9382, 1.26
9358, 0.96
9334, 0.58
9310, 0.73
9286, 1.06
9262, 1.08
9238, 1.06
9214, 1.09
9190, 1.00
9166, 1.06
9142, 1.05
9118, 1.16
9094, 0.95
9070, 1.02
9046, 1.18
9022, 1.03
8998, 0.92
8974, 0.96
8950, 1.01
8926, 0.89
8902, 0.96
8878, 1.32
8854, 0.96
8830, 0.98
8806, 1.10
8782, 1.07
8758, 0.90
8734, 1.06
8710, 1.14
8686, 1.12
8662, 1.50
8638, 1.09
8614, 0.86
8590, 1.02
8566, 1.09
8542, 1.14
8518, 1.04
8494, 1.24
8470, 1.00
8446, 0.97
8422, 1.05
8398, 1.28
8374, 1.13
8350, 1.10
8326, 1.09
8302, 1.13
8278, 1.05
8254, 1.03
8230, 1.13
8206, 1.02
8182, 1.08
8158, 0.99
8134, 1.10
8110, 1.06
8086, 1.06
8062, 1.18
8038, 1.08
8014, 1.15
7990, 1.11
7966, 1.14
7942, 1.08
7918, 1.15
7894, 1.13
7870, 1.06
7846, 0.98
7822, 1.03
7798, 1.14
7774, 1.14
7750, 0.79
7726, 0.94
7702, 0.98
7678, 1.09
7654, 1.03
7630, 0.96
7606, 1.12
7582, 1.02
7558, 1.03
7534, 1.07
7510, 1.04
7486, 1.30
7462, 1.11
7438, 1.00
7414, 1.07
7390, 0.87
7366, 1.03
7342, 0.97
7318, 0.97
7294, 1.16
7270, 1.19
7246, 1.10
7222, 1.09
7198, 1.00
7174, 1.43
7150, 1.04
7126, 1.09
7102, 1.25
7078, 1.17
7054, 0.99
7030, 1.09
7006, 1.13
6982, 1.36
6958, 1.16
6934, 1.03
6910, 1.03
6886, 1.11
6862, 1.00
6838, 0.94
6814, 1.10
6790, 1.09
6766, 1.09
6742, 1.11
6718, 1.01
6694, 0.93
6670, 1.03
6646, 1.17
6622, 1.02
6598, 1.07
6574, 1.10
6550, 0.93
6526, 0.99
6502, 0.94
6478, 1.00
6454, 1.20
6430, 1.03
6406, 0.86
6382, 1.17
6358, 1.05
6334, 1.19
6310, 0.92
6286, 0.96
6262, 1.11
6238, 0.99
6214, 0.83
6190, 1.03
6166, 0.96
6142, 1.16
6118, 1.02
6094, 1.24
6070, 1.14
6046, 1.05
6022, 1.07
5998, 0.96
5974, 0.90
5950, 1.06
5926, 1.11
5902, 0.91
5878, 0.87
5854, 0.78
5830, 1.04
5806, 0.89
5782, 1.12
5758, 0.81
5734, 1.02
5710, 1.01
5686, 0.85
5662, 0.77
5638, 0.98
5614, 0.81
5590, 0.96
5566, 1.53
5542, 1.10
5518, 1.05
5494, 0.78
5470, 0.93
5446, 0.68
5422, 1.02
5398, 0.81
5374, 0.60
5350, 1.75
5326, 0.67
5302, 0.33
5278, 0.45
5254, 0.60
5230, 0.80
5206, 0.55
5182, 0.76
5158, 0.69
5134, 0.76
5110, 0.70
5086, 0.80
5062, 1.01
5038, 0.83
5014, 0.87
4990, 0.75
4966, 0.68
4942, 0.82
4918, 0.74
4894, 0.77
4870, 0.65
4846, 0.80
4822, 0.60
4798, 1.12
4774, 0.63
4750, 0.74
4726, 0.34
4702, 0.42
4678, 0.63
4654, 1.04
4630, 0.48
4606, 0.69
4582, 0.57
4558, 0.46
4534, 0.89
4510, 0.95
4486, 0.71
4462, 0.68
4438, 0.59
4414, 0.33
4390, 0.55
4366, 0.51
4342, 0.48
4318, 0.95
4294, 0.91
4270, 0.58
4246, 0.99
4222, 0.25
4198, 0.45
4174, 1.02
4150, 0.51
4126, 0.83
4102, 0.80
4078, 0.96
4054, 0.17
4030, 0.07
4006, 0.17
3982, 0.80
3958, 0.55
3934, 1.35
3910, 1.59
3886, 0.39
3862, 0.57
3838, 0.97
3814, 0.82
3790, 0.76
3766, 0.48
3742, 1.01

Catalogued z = 0.434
